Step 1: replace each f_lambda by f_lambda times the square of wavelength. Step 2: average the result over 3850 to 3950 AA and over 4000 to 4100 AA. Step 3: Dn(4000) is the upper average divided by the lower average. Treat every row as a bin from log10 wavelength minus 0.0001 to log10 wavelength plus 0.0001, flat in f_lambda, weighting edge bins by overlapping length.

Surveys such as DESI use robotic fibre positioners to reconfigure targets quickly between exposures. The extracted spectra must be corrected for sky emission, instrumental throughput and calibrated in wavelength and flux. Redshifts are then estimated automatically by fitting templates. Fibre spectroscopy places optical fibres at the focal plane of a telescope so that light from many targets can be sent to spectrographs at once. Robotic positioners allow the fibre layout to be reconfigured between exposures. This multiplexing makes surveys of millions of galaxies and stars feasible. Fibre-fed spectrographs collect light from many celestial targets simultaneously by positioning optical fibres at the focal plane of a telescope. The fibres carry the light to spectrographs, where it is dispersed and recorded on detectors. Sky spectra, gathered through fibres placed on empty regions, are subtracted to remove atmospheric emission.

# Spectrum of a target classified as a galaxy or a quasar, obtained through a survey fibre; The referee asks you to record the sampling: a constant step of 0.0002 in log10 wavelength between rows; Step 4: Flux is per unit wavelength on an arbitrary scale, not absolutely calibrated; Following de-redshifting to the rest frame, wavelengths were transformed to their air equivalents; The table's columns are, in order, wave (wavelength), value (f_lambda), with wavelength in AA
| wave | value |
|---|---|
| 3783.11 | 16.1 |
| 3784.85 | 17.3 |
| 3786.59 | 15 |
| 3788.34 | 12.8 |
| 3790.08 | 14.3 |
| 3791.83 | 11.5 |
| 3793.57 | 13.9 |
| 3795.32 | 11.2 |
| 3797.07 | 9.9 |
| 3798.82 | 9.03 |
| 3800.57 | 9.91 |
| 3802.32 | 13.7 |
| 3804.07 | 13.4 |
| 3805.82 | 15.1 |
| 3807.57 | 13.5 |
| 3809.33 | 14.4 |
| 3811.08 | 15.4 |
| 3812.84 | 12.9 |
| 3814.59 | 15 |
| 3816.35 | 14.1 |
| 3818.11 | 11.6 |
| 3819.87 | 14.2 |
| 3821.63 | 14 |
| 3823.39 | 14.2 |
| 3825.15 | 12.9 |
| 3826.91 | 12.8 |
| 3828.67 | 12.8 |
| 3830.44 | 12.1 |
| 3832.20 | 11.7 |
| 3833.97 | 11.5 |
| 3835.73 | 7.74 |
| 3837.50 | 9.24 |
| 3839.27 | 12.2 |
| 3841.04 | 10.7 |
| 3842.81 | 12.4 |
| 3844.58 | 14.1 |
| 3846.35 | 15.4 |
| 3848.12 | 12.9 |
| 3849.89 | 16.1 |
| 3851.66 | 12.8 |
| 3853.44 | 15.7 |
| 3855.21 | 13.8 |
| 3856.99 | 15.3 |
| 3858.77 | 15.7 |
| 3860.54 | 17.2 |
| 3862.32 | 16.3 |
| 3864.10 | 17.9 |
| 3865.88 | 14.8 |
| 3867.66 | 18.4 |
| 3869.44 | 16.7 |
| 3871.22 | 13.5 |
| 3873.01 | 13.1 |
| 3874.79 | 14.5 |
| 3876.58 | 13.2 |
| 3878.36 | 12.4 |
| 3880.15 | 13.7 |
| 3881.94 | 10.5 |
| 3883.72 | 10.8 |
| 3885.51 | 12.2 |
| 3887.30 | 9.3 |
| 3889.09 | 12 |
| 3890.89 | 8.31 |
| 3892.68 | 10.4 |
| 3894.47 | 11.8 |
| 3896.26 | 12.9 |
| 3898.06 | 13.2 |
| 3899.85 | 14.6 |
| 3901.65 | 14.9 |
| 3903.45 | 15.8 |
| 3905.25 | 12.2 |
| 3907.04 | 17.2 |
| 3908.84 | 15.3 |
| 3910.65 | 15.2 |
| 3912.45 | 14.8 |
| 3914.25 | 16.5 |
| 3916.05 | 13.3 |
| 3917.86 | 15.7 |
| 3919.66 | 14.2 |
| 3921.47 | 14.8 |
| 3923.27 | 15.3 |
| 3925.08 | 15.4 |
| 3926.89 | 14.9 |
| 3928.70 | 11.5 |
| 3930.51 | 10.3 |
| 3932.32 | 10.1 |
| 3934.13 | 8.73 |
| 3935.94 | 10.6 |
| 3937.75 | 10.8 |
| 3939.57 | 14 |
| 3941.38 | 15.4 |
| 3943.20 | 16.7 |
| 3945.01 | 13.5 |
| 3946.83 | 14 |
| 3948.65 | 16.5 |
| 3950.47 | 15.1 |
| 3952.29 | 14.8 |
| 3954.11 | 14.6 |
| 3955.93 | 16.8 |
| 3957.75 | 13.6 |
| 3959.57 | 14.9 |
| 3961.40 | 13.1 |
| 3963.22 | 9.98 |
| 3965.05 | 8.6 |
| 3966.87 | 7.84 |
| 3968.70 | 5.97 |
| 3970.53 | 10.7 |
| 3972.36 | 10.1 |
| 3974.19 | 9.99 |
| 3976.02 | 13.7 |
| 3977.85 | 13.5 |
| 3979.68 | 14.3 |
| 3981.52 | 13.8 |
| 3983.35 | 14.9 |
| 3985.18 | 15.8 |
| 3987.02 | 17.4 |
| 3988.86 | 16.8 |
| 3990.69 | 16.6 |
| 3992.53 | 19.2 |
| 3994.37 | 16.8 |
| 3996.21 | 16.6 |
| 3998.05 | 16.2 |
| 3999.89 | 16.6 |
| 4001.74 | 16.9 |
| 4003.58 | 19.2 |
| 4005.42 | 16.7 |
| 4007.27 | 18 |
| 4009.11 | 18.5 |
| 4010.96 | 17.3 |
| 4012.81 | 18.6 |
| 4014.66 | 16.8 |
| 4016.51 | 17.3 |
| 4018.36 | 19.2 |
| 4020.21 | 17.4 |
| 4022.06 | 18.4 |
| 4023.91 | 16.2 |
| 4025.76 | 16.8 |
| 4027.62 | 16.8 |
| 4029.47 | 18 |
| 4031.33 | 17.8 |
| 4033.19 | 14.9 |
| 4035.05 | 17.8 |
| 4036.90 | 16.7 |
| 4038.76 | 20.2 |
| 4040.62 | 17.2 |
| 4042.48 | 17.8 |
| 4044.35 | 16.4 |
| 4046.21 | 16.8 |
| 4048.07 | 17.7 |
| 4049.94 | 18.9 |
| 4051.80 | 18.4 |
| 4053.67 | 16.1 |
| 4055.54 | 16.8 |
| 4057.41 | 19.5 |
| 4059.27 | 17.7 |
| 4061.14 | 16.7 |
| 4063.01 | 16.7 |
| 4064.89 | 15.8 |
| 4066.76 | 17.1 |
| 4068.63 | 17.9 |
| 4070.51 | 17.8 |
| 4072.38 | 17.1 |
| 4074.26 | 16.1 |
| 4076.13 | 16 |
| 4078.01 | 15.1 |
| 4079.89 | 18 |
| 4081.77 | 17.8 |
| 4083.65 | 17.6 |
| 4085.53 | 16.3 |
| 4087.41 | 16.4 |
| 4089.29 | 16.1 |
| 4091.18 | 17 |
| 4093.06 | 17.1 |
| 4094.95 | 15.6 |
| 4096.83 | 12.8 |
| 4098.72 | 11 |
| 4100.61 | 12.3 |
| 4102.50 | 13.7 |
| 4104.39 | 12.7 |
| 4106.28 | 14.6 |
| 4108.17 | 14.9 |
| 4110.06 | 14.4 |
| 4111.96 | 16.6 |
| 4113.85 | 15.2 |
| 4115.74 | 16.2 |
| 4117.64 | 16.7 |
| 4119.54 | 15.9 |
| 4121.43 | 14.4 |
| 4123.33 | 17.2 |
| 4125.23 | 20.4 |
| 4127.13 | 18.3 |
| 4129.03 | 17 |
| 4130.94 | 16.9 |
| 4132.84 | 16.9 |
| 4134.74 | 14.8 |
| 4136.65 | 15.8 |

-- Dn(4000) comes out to 1.33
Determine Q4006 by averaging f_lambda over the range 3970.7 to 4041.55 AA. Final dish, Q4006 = 16.5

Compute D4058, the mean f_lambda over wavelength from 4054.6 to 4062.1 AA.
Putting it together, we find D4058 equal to 17.7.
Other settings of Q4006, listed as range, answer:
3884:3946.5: 13.3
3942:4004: 14.2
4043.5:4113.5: 16.2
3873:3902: 12.1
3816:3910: 13.4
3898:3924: 14.9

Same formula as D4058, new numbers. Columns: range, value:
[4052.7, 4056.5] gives 16.5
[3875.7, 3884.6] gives 12.1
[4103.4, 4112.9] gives 14.6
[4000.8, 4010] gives 17.9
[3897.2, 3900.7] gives 13.9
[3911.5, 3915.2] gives 15.6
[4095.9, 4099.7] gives 11.9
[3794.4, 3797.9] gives 10.6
